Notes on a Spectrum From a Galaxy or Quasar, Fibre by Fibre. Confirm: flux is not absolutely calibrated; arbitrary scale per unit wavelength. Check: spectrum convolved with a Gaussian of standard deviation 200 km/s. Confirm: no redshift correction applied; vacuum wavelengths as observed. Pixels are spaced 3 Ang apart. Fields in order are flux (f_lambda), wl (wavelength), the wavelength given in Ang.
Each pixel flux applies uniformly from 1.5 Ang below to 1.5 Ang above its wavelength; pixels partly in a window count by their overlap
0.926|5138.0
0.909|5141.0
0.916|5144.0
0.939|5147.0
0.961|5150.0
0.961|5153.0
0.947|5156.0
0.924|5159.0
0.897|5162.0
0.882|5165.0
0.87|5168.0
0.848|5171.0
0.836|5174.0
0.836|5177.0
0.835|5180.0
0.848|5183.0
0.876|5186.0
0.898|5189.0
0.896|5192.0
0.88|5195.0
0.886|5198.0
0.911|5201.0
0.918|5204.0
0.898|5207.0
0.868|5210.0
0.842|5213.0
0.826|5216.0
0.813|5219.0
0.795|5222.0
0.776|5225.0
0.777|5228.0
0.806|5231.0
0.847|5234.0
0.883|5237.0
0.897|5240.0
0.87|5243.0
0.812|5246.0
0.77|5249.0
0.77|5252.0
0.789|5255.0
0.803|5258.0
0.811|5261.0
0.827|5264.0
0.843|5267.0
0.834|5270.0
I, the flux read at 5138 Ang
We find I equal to 0.926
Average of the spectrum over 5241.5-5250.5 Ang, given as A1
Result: 0.817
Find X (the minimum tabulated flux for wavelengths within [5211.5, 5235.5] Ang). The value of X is 0.776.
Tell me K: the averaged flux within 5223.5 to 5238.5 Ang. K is 0.818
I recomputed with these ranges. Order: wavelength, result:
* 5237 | 0.883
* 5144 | 0.916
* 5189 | 0.898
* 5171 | 0.848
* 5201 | 0.911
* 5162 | 0.897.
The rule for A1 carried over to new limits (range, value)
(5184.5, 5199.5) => 0.887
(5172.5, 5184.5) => 0.839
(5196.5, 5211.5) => 0.896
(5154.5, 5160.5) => 0.935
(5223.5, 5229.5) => 0.777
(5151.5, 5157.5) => 0.954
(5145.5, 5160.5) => 0.946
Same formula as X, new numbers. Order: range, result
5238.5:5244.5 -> 0.87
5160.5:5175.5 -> 0.836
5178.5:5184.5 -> 0.835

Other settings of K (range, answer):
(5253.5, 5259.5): 0.796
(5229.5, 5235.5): 0.826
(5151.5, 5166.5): 0.922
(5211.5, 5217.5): 0.834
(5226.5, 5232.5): 0.792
